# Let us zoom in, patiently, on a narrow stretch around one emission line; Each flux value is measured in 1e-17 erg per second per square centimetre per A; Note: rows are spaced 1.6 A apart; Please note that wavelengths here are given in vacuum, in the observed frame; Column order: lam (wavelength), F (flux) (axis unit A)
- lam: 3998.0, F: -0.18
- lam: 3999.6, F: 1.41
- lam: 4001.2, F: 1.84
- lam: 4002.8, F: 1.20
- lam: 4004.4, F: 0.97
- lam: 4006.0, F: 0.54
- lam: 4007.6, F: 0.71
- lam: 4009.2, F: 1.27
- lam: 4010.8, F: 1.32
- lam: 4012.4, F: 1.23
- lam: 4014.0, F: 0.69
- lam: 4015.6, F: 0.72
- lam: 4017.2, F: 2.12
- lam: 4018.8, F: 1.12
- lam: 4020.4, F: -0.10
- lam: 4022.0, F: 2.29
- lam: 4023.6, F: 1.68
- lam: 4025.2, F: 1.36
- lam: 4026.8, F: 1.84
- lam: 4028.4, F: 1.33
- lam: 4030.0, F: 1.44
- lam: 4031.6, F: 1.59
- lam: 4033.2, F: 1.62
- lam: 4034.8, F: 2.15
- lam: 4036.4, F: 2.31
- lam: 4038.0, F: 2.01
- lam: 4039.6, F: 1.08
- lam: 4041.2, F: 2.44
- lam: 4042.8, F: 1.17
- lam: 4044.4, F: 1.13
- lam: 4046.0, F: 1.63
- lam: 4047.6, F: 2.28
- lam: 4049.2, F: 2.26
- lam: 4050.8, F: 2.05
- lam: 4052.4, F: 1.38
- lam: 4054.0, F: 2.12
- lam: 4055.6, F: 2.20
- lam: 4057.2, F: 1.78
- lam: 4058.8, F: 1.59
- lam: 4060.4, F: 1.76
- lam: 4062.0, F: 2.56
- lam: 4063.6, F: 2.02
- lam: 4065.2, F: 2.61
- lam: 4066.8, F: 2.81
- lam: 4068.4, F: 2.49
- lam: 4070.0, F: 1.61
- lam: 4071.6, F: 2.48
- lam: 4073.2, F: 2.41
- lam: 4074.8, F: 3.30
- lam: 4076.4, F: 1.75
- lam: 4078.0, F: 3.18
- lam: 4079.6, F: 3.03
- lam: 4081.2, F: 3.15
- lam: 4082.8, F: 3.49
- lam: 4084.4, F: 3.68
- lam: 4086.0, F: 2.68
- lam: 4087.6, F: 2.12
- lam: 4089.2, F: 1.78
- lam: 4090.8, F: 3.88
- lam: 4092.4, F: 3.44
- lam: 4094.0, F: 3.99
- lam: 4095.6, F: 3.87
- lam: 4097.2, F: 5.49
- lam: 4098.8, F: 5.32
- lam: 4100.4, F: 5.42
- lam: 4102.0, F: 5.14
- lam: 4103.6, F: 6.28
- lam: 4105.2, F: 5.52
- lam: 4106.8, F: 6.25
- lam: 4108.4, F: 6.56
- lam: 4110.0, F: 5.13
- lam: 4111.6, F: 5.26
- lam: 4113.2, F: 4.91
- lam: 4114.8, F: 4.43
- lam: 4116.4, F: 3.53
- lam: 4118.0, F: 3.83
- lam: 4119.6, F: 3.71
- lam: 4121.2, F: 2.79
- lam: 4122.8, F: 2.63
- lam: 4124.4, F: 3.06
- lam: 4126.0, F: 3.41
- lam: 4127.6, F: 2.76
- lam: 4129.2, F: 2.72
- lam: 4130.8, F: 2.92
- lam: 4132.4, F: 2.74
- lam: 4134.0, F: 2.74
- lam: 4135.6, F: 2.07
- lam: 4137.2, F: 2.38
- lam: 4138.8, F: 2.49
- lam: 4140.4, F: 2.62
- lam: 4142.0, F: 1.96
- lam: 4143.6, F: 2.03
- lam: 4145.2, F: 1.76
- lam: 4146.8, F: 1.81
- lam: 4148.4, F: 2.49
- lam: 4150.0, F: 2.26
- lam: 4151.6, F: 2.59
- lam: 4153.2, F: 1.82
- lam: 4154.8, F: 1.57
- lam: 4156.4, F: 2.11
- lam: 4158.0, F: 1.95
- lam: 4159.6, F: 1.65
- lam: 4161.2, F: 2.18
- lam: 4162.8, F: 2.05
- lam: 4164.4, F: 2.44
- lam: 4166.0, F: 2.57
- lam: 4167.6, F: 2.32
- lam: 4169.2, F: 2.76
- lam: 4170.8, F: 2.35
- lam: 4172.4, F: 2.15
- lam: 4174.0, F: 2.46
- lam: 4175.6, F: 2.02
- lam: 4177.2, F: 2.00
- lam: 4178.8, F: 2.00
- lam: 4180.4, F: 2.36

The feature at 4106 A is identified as Lyman alpha 1216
